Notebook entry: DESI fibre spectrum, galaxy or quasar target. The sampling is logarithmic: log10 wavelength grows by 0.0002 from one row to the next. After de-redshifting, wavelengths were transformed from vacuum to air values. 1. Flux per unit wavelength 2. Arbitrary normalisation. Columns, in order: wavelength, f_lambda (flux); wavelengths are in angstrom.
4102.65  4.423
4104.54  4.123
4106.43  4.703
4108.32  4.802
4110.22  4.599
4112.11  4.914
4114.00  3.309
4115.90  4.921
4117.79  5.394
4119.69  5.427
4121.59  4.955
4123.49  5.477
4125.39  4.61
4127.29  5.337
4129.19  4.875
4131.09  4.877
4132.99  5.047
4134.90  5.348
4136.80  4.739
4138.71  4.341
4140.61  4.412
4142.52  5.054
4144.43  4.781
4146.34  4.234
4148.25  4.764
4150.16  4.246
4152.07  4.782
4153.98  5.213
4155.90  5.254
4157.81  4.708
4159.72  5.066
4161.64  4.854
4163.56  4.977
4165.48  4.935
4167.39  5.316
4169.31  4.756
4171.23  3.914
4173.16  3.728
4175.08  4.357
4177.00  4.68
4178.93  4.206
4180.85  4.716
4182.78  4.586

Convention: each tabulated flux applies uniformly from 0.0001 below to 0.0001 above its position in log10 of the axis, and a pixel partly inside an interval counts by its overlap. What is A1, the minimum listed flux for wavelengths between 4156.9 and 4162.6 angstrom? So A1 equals 4.708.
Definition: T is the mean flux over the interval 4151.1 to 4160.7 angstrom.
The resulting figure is 5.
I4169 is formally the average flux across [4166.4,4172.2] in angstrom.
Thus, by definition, 4.66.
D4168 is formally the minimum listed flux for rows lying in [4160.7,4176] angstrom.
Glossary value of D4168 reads 3.728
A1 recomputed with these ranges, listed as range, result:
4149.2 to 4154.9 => 4.246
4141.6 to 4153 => 4.234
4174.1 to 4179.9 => 4.206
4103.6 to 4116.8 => 3.309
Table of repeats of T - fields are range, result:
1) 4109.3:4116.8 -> 4.43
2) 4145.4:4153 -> 4.51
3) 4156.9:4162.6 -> 4.88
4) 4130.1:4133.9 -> 4.97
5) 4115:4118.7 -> 5.17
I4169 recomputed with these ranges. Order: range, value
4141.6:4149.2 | 4.7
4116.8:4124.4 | 5.31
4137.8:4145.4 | 4.65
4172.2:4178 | 4.25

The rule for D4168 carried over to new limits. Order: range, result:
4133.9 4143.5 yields 4.341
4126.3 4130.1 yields 4.875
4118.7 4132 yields 4.61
